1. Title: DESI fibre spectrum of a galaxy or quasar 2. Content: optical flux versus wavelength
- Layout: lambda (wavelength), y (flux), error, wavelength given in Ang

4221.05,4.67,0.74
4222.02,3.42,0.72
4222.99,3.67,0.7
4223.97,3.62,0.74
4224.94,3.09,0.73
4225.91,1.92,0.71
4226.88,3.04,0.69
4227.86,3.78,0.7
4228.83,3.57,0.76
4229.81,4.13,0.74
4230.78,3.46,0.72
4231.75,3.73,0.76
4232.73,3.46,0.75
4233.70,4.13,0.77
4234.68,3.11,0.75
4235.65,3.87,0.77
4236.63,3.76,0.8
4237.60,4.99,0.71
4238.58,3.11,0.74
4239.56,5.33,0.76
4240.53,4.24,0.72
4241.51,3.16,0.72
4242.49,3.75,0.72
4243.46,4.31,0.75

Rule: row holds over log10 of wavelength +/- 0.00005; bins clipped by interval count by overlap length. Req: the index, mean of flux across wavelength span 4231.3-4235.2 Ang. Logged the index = 3.61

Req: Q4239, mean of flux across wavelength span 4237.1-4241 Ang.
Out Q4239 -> 4.42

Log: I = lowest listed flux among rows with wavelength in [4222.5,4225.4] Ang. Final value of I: 3.09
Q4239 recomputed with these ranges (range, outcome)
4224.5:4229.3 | 3.08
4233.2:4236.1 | 3.71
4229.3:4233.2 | 3.69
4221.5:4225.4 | 3.46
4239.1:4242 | 4.23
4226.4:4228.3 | 3.39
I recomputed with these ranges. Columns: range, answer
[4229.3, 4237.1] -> 3.11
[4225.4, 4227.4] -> 1.92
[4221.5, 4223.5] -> 3.42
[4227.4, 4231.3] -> 3.46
